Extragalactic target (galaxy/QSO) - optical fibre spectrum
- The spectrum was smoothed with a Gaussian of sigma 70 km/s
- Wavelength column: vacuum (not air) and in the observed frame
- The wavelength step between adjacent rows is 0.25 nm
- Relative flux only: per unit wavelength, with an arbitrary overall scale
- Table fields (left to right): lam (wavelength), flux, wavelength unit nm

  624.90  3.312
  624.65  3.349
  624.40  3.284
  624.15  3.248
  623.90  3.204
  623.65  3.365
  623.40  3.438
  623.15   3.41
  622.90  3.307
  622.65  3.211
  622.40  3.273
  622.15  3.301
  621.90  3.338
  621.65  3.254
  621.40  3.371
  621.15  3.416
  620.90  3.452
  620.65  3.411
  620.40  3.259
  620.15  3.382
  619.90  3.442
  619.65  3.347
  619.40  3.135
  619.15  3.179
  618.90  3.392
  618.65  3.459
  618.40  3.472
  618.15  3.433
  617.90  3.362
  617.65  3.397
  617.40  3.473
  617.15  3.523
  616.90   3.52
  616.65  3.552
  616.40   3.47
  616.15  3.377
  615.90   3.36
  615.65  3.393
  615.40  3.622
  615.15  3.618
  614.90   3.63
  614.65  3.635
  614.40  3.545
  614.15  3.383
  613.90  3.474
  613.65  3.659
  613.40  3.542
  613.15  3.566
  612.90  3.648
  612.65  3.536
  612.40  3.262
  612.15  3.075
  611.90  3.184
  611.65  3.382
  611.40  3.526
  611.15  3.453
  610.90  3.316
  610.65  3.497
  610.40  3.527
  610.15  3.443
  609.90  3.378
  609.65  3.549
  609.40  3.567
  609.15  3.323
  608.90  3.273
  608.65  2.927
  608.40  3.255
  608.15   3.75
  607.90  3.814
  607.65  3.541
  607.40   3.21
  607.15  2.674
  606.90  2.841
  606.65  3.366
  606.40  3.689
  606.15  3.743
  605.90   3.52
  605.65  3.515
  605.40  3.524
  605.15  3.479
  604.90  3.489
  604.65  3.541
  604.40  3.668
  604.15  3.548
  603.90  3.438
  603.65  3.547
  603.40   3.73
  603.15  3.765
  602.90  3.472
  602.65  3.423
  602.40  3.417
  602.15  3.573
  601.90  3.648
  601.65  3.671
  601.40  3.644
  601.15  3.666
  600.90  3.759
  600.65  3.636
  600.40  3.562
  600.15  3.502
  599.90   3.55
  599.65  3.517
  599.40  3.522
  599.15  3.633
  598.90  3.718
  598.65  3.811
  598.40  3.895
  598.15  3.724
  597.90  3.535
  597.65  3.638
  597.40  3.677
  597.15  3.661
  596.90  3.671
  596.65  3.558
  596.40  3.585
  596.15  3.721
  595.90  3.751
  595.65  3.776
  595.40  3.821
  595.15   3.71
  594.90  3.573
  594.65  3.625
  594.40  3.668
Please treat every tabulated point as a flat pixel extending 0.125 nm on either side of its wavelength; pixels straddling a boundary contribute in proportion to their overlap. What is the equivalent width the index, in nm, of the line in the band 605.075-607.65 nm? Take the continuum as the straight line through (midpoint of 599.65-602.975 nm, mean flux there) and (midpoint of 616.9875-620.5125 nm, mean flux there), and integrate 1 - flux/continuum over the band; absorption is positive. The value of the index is 0.12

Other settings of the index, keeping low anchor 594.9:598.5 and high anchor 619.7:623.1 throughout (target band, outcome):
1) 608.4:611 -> 0.10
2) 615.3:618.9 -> -0.06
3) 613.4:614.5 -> -0.02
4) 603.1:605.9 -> 0.01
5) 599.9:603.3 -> 0.02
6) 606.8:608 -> 0.11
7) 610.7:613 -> 0.07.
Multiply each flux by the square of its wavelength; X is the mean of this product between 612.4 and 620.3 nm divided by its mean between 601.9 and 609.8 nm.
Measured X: 1.0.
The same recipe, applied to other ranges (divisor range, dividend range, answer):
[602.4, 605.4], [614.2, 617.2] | 1.03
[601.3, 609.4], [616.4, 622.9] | 1.02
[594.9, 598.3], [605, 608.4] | 0.96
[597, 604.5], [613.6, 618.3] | 1.01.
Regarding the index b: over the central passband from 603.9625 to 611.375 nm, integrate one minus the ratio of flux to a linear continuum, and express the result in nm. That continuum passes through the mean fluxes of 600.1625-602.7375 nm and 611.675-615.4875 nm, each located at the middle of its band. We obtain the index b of 0.23 nm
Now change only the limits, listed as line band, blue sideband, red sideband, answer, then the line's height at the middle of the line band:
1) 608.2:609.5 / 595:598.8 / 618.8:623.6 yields 0.08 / 3.52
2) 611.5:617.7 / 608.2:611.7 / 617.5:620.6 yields -0.18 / 3.38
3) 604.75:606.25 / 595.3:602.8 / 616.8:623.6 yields 0.01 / 3.56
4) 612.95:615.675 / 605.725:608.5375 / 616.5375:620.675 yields -0.13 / 3.4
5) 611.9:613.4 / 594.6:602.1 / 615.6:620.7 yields 0.03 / 3.47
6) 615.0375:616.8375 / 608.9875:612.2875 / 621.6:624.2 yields -0.07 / 3.36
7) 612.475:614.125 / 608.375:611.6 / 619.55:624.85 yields -0.08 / 3.38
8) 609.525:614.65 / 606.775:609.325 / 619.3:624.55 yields -0.26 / 3.28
